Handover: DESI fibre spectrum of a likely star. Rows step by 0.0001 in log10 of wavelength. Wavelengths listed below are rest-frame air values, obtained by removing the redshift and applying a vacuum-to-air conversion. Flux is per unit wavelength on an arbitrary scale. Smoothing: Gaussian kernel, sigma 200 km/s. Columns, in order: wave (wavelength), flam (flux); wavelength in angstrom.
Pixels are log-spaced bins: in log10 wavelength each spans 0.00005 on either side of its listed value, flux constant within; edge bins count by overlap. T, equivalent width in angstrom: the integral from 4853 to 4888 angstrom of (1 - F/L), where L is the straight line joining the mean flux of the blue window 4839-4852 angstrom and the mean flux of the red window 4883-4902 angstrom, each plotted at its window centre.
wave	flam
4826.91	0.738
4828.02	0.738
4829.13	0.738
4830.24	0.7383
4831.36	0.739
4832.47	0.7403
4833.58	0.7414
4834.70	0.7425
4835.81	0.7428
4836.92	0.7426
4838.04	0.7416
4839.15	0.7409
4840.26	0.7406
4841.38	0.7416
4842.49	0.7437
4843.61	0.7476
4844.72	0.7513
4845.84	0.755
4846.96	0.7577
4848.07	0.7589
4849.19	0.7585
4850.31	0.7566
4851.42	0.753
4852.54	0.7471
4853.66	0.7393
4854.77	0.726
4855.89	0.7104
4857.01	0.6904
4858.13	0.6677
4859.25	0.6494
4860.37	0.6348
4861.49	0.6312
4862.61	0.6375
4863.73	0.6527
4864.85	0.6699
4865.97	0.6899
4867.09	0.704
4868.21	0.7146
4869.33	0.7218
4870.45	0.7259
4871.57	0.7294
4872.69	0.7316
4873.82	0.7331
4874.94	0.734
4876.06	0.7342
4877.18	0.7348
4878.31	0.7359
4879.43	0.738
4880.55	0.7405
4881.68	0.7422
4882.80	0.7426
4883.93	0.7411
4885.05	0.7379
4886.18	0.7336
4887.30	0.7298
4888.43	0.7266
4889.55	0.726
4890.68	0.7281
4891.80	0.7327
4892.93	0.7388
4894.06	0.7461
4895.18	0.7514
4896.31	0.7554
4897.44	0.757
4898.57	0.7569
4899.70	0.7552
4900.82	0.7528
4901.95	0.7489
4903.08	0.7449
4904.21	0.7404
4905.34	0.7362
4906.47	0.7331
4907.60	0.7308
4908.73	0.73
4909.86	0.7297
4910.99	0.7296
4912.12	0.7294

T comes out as 1.7 angstrom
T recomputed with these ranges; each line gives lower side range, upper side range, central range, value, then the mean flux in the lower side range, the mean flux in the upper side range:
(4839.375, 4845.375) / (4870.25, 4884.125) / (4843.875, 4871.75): 1.2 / 0.745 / 0.736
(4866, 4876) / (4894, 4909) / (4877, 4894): 0.0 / 0.723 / 0.746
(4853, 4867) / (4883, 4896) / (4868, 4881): -0.5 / 0.676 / 0.736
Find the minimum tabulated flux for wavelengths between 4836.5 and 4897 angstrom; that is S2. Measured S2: 0.6312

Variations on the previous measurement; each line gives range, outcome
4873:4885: 0.7331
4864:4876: 0.6699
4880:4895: 0.726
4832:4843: 0.7403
